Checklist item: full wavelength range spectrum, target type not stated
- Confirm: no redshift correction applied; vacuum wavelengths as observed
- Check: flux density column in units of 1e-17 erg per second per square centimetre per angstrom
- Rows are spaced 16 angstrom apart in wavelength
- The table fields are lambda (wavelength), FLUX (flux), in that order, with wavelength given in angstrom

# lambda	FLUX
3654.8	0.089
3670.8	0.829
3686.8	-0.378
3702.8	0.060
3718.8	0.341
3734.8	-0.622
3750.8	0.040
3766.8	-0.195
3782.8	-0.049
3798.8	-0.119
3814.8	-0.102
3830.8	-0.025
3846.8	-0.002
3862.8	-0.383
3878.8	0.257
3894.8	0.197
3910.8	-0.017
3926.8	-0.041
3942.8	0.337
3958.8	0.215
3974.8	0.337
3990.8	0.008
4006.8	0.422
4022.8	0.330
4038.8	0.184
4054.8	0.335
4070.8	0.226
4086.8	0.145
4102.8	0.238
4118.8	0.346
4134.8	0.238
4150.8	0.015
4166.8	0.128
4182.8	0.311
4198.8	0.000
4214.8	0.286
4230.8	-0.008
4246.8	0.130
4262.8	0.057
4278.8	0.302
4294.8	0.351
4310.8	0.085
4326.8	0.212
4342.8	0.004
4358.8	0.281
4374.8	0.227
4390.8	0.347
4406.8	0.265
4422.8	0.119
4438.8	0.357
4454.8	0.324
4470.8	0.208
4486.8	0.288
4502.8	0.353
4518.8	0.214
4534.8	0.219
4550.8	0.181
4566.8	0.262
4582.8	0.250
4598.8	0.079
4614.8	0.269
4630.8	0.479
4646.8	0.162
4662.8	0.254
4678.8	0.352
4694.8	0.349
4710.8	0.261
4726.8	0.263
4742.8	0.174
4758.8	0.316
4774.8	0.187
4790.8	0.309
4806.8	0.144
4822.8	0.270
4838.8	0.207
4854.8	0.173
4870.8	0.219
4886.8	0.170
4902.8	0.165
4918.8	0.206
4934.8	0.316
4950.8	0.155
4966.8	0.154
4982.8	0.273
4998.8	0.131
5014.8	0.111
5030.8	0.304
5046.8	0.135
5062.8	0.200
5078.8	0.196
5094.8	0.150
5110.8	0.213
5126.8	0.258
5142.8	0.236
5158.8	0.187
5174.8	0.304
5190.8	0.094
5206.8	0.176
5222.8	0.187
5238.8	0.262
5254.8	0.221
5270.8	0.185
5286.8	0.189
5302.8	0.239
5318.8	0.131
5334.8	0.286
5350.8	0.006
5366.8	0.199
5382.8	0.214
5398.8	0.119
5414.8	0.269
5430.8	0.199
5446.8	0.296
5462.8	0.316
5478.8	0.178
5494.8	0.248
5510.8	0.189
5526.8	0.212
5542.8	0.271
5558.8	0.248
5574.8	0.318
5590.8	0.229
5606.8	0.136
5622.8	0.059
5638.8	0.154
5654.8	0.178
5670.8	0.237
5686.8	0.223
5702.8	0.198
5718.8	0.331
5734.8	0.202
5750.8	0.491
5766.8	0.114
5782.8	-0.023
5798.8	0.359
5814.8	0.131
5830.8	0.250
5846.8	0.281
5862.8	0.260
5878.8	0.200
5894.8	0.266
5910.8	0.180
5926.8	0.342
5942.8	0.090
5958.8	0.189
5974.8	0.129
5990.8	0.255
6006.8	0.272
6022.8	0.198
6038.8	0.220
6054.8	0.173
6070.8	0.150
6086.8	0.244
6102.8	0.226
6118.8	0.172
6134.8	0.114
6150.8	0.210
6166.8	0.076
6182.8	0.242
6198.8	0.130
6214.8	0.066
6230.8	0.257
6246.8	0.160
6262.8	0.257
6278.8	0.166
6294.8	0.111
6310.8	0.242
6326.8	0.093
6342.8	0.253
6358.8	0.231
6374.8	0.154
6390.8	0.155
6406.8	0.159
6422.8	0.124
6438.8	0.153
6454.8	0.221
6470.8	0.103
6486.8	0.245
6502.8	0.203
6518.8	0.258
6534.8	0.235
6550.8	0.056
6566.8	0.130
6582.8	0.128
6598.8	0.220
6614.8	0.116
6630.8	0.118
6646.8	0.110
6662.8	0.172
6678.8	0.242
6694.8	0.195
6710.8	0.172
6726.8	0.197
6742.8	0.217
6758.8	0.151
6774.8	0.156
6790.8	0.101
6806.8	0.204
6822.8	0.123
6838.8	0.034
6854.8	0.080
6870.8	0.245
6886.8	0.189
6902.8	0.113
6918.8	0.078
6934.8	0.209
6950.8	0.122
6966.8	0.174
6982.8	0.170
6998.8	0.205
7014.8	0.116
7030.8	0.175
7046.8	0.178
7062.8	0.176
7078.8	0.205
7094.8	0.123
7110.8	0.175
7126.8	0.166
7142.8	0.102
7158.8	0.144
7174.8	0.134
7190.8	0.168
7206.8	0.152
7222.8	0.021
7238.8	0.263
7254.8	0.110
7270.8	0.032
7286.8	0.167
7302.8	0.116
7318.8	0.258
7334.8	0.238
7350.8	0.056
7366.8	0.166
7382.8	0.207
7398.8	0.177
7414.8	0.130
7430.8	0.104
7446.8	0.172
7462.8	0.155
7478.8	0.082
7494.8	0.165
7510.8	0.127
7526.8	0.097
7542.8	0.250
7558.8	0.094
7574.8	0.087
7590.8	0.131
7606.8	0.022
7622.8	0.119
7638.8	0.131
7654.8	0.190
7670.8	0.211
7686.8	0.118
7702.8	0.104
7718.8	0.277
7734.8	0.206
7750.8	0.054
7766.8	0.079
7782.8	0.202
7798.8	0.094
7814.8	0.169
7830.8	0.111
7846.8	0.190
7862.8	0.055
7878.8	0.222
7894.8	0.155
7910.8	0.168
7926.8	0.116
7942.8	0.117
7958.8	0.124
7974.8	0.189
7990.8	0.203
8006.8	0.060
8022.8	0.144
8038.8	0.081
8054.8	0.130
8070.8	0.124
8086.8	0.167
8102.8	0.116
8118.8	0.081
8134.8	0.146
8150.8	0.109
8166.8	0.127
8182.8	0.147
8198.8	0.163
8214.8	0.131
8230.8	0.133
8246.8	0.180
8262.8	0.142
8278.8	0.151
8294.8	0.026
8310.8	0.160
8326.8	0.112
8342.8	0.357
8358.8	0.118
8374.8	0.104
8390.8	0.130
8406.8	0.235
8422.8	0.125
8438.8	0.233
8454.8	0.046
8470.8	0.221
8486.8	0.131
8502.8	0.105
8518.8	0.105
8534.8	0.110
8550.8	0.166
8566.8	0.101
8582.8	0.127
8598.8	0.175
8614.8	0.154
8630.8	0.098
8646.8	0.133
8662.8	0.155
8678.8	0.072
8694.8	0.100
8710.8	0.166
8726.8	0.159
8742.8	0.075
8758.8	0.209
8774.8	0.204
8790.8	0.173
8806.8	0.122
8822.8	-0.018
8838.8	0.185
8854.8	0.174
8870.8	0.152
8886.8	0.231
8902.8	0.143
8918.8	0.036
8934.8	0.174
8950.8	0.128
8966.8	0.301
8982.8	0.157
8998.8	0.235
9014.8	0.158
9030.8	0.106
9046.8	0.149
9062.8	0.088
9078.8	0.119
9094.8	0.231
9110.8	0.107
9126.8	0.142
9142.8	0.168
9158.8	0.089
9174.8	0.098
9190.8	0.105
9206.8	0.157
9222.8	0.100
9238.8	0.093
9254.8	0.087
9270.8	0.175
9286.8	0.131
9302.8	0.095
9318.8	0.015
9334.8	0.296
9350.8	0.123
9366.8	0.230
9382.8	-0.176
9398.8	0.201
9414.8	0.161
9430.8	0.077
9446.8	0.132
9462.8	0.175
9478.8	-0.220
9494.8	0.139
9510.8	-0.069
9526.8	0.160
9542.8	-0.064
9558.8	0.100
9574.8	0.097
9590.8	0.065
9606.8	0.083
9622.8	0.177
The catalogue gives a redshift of 0.15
